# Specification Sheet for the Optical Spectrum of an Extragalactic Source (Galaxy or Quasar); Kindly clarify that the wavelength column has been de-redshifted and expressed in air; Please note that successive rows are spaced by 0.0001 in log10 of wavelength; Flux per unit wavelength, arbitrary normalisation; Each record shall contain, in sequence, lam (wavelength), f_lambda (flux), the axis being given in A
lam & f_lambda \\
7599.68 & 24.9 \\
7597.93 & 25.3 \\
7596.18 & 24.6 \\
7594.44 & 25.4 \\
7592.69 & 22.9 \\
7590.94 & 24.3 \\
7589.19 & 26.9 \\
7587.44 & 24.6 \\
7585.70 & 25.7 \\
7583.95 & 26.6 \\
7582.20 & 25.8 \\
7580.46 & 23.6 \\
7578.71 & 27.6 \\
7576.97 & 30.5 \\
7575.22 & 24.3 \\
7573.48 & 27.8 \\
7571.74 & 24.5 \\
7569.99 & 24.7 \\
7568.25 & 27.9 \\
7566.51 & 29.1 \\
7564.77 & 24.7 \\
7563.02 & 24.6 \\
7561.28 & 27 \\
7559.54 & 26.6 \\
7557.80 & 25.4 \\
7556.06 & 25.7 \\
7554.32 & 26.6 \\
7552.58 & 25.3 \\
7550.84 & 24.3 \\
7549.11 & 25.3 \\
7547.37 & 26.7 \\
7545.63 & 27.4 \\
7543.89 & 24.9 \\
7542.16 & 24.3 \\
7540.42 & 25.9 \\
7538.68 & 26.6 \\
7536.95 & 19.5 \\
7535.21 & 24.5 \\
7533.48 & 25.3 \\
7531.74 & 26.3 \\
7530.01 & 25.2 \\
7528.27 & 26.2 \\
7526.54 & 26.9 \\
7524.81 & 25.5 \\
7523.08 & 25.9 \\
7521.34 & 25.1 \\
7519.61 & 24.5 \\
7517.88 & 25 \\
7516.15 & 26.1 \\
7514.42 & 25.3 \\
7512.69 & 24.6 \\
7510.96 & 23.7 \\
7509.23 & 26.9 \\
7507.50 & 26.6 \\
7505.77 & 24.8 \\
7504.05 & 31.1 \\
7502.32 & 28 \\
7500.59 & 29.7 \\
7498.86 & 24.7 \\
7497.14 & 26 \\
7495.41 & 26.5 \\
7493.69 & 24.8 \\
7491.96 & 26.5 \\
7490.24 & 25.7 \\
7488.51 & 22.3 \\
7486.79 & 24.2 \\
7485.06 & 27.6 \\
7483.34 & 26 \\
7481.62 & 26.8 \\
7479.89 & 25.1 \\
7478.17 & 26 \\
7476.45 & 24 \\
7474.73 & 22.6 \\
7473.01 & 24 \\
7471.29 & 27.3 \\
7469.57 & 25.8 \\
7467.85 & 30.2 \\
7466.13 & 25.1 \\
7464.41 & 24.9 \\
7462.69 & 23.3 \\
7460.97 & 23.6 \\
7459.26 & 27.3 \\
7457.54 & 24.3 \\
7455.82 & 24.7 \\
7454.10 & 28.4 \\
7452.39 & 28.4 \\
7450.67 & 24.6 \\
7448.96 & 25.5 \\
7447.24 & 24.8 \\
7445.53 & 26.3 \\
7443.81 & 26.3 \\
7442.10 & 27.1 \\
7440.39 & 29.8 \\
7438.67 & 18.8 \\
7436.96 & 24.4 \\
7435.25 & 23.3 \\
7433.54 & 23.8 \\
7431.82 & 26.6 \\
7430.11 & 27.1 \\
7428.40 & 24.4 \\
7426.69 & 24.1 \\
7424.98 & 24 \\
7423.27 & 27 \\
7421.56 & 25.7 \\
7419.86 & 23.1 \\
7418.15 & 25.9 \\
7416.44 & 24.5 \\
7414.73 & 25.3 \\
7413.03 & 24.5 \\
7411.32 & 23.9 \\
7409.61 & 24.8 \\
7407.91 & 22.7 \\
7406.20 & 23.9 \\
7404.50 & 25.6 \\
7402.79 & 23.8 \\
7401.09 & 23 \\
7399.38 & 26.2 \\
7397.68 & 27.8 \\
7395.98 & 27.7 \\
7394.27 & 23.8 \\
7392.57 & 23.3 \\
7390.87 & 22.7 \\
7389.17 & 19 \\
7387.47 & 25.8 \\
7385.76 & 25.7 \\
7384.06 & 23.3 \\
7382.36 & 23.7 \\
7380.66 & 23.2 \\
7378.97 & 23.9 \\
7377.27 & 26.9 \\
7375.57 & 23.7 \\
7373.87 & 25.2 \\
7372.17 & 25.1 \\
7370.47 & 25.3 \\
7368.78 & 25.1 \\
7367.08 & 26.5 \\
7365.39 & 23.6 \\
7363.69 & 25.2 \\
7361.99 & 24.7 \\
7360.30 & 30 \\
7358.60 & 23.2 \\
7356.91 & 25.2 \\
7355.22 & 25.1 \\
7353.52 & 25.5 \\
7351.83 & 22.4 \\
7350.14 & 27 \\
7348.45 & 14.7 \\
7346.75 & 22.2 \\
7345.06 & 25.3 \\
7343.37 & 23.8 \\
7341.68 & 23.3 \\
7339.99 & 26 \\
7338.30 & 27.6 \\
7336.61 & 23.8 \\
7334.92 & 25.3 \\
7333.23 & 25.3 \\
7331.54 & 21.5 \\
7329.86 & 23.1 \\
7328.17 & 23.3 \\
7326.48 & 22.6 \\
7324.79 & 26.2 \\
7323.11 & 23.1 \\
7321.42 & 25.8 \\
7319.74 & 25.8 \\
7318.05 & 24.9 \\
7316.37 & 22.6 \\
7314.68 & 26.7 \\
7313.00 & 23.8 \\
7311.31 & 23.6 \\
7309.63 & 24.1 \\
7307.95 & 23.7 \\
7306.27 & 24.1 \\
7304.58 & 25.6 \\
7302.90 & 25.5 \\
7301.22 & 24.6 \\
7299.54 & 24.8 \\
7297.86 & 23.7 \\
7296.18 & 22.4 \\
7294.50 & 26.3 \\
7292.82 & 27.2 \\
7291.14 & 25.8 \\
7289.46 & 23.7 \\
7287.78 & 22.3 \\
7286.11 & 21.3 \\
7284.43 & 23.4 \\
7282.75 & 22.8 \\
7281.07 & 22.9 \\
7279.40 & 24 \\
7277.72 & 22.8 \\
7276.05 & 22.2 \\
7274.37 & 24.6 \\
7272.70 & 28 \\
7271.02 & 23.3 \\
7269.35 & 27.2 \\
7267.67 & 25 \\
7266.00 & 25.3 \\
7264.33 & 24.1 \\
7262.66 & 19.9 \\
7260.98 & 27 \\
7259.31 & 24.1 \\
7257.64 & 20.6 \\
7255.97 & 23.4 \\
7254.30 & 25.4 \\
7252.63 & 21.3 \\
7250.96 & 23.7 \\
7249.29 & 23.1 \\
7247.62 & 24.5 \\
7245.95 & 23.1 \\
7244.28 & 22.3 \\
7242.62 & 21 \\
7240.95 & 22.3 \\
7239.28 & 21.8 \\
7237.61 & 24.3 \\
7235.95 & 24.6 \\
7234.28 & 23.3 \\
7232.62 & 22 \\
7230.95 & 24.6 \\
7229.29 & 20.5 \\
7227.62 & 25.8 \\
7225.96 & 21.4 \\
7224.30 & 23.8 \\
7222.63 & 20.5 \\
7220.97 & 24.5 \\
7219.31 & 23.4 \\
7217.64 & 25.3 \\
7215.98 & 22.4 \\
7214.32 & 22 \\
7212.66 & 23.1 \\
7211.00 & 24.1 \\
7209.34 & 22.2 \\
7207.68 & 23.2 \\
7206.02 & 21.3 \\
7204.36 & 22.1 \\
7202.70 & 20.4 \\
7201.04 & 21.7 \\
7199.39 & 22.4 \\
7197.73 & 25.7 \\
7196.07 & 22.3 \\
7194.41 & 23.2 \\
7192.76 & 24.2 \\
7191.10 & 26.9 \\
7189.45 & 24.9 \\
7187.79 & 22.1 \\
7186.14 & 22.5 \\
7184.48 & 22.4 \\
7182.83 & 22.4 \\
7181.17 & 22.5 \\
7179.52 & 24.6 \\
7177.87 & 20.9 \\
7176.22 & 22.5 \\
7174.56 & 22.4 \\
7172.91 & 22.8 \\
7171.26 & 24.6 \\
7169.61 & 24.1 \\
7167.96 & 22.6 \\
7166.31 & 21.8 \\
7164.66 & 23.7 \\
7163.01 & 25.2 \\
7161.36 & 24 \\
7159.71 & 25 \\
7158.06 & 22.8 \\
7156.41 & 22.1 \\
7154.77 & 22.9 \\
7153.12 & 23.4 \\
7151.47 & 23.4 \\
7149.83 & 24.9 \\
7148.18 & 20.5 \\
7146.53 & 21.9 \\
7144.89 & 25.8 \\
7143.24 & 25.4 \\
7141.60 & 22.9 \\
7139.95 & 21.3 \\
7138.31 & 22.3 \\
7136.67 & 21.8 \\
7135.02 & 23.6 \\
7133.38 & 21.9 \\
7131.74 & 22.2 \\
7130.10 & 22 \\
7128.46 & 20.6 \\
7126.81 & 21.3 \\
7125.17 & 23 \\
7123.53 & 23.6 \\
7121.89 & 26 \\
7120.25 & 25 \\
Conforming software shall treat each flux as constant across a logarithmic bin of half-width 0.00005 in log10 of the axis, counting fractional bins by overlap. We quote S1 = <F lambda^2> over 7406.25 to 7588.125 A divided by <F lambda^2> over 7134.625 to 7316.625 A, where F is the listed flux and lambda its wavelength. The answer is 1.17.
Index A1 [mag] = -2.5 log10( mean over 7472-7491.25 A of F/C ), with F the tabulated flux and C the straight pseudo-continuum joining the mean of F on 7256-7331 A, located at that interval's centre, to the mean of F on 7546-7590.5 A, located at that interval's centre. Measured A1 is 0.02 mag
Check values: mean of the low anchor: 24.2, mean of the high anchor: 26.1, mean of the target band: 25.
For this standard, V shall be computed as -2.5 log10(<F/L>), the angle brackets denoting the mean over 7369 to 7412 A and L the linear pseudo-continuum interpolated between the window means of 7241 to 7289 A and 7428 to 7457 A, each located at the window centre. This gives 0.02 mag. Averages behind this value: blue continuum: 23.5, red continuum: 25.5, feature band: 24.4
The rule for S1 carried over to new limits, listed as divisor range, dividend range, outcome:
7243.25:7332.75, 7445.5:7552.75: 1.13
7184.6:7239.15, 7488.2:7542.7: 1.21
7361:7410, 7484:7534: 1.09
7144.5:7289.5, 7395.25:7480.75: 1.15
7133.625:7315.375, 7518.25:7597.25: 1.20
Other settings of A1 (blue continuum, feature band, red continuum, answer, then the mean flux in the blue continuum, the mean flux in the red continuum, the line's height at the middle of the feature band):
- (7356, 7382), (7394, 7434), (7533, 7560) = 0.01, 25.1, 25.3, 25.1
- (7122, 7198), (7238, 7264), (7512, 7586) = 0.04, 23.1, 25.7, 23.7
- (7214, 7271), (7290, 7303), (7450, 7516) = -0.05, 23.4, 25.8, 23.9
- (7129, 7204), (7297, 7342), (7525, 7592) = -0.02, 23.1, 25.8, 24.1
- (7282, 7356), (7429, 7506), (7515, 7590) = -0.02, 24.1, 25.7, 25.2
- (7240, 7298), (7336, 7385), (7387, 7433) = -0.01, 23.7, 24.7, 24.3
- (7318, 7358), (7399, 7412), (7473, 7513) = 0.03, 24.1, 25.8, 24.8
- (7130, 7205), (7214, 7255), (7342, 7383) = 0.02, 23.1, 24.4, 23.5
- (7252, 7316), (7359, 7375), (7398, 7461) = -0.04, 24.1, 25.1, 24.7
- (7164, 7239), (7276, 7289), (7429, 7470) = 0.05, 23.1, 25.6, 23.9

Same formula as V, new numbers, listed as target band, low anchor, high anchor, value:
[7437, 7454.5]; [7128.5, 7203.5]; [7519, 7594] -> -0.041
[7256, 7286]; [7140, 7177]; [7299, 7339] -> 0.012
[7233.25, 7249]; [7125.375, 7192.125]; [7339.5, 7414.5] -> 0.025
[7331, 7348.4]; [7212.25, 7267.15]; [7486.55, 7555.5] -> 0.002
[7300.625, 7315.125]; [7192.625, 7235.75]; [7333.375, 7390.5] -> -0.032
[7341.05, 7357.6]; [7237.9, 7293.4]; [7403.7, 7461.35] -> 0.043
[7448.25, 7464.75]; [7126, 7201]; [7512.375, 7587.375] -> -0.020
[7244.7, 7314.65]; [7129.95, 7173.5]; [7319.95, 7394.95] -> -0.008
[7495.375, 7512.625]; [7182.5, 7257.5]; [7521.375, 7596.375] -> -0.062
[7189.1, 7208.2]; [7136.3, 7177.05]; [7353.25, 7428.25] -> 0.016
